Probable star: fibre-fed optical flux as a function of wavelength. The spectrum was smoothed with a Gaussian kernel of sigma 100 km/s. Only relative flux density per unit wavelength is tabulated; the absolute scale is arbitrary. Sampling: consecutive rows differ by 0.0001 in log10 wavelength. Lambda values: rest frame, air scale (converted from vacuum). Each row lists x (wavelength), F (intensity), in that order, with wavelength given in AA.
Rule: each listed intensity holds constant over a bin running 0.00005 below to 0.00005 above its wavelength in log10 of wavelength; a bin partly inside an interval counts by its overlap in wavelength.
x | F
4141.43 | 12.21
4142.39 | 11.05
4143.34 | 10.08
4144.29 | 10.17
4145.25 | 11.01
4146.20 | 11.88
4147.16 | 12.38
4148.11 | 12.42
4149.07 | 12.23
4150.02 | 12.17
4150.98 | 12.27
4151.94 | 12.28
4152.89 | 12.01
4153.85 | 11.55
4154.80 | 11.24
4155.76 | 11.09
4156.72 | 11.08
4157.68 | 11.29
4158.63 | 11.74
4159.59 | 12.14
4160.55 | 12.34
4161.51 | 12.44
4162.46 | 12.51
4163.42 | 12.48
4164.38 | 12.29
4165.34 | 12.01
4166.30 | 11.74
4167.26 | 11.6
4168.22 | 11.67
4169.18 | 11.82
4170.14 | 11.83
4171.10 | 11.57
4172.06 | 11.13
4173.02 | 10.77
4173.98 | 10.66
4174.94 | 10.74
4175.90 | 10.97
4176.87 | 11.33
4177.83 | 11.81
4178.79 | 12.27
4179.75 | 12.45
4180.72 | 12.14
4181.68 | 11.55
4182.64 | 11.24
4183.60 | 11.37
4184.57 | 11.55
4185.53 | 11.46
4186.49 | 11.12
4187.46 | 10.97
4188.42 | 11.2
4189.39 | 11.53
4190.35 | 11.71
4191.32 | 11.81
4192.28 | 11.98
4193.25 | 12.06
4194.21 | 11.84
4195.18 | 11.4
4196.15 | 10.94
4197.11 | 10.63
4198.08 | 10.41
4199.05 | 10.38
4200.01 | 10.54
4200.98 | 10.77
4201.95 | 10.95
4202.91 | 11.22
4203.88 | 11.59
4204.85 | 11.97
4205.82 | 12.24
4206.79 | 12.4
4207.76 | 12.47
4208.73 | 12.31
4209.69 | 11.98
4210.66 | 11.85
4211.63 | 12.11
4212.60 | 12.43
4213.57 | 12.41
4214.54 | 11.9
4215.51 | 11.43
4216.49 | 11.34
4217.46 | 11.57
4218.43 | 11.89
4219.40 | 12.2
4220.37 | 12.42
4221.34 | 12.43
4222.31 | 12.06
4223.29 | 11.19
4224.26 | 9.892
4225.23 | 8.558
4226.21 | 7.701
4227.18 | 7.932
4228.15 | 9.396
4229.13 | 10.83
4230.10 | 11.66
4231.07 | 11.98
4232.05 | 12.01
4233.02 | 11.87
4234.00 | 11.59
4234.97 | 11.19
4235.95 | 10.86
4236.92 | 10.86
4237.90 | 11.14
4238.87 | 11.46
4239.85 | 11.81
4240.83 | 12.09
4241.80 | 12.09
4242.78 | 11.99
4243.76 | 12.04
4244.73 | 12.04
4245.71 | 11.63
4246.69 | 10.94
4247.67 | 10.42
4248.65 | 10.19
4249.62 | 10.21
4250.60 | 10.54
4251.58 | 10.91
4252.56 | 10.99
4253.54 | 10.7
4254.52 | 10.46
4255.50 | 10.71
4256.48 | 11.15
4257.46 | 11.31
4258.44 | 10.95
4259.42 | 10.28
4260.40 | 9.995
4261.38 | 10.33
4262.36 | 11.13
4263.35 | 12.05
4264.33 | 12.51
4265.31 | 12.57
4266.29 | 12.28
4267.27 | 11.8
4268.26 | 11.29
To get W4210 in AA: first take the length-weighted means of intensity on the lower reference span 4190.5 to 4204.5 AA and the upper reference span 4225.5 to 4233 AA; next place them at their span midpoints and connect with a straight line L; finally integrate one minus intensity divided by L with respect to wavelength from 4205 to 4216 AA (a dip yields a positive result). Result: -1.3 AA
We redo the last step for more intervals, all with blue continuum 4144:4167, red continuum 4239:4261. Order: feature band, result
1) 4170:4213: 0.2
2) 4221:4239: 0.8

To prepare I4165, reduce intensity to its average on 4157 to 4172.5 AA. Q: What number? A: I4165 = 11.9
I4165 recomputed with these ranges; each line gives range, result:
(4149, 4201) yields 11.6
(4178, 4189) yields 11.6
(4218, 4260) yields 11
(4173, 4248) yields 11.4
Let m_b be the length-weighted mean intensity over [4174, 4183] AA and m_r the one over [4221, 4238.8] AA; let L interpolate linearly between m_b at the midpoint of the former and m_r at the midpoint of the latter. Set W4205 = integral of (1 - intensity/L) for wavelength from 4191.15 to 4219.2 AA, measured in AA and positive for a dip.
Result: -1.23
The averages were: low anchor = 11.6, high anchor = 10.7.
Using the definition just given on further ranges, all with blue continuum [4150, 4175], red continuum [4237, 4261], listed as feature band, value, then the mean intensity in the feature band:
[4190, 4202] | 0.30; 11.2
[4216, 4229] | 0.71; 10.7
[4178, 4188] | -0.04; 11.6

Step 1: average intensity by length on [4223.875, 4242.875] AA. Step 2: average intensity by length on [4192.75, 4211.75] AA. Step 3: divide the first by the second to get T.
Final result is 0.94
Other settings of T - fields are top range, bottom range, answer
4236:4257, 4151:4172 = 0.94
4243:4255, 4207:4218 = 0.91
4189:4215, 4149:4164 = 0.97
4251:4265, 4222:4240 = 1.03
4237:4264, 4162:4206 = 0.97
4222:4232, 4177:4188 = 0.87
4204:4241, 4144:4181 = 0.97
